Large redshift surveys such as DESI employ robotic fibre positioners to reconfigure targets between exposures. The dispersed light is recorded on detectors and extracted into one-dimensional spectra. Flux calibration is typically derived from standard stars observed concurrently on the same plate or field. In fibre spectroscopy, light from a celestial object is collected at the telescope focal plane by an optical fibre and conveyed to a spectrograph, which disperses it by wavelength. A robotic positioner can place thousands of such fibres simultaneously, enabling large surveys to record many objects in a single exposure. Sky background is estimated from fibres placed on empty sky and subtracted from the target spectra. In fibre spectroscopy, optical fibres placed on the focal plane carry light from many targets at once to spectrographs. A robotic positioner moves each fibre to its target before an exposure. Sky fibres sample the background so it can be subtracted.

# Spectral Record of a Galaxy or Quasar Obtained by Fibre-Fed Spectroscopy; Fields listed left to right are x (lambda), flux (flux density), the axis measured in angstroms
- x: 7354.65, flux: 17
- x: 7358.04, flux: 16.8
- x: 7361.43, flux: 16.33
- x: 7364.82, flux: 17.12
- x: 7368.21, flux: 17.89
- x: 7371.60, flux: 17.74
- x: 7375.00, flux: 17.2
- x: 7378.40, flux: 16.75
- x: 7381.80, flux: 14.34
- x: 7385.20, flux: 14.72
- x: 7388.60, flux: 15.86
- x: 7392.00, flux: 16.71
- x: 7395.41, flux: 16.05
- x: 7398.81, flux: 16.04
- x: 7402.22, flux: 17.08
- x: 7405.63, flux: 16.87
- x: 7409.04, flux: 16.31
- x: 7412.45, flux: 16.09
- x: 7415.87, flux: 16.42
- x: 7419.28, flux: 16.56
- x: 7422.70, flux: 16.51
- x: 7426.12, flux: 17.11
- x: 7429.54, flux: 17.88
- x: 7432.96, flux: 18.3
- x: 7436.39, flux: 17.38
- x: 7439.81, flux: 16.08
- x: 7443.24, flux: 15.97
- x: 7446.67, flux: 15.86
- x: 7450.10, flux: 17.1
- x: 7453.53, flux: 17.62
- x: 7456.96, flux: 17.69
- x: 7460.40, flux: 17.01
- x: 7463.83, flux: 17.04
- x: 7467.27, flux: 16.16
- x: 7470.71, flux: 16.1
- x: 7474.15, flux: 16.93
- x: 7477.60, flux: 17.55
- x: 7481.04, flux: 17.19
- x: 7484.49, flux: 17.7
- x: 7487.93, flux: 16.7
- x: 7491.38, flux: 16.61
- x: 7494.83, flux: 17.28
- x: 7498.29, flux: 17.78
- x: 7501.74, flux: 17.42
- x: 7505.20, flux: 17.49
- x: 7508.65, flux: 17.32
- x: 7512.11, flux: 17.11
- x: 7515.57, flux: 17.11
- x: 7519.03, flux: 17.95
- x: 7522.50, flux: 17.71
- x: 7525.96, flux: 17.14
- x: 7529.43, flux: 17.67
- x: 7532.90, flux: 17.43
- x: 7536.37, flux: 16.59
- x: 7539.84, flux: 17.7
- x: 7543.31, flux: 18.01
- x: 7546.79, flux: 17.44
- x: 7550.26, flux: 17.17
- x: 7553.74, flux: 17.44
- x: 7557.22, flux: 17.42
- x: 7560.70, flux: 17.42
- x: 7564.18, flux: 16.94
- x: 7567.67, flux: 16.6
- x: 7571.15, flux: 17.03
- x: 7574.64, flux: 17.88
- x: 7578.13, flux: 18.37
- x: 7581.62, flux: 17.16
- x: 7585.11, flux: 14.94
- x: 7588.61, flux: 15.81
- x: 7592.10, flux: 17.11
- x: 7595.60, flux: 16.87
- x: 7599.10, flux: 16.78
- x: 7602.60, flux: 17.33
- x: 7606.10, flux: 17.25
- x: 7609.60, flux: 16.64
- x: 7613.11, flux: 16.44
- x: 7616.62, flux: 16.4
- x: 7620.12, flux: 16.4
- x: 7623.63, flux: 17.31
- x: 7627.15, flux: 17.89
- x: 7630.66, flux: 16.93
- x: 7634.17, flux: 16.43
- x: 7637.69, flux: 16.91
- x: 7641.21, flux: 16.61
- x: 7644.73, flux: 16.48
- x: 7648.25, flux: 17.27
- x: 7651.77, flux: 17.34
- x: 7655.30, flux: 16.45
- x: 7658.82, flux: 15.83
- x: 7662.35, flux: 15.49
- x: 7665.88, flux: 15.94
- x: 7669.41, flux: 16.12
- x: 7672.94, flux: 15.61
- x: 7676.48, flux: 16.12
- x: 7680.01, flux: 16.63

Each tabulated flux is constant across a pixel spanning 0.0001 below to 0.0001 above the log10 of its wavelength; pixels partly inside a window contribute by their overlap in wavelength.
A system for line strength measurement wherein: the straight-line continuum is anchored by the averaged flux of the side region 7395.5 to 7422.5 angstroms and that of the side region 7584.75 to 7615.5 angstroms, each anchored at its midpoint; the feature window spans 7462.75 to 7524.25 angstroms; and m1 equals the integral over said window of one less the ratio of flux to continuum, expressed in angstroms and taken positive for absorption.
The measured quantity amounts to -2.4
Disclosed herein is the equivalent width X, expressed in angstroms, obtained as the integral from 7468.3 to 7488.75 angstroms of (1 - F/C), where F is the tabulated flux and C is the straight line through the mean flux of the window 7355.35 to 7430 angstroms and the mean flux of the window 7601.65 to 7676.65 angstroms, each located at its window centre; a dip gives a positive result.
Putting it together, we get -0.6 angstroms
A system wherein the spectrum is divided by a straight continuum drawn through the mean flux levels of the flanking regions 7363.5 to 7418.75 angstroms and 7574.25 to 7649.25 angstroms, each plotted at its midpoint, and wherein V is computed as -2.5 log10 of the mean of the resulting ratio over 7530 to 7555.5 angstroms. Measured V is -0.04 mag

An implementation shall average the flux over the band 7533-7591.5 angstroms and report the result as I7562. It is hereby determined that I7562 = 17.1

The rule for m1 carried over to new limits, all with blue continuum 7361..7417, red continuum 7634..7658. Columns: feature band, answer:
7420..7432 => -0.51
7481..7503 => -0.88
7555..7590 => -0.63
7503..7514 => -0.47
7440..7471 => -0.37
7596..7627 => -0.28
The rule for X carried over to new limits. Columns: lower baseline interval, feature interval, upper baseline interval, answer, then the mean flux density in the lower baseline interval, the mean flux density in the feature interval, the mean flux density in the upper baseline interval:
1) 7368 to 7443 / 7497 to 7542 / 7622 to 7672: -2.2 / 16.6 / 17.4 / 16.6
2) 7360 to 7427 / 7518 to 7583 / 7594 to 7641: -2.6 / 16.5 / 17.4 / 16.9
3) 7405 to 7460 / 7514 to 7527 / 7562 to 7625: -0.5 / 16.9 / 17.5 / 16.8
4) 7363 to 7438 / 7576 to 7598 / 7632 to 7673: -0.3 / 16.7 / 16.7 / 16.4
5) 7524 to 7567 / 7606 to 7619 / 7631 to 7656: 0.3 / 17.3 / 16.6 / 16.8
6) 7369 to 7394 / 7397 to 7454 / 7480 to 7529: -0.4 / 16.2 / 16.8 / 17.3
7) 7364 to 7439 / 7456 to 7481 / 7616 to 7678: -0.4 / 16.7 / 16.9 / 16.5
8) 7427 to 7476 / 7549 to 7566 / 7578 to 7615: -0.5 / 16.9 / 17.3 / 16.7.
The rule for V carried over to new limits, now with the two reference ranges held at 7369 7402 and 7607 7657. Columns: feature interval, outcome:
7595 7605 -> -0.02 mag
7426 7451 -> -0.04 mag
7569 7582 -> -0.06 mag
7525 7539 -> -0.04 mag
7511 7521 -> -0.05 mag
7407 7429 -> -0.02 mag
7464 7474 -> 0.00 mag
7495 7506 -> -0.06 mag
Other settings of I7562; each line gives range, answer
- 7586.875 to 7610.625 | 16.8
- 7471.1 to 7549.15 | 17.3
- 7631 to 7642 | 16.7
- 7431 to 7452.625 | 16.8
